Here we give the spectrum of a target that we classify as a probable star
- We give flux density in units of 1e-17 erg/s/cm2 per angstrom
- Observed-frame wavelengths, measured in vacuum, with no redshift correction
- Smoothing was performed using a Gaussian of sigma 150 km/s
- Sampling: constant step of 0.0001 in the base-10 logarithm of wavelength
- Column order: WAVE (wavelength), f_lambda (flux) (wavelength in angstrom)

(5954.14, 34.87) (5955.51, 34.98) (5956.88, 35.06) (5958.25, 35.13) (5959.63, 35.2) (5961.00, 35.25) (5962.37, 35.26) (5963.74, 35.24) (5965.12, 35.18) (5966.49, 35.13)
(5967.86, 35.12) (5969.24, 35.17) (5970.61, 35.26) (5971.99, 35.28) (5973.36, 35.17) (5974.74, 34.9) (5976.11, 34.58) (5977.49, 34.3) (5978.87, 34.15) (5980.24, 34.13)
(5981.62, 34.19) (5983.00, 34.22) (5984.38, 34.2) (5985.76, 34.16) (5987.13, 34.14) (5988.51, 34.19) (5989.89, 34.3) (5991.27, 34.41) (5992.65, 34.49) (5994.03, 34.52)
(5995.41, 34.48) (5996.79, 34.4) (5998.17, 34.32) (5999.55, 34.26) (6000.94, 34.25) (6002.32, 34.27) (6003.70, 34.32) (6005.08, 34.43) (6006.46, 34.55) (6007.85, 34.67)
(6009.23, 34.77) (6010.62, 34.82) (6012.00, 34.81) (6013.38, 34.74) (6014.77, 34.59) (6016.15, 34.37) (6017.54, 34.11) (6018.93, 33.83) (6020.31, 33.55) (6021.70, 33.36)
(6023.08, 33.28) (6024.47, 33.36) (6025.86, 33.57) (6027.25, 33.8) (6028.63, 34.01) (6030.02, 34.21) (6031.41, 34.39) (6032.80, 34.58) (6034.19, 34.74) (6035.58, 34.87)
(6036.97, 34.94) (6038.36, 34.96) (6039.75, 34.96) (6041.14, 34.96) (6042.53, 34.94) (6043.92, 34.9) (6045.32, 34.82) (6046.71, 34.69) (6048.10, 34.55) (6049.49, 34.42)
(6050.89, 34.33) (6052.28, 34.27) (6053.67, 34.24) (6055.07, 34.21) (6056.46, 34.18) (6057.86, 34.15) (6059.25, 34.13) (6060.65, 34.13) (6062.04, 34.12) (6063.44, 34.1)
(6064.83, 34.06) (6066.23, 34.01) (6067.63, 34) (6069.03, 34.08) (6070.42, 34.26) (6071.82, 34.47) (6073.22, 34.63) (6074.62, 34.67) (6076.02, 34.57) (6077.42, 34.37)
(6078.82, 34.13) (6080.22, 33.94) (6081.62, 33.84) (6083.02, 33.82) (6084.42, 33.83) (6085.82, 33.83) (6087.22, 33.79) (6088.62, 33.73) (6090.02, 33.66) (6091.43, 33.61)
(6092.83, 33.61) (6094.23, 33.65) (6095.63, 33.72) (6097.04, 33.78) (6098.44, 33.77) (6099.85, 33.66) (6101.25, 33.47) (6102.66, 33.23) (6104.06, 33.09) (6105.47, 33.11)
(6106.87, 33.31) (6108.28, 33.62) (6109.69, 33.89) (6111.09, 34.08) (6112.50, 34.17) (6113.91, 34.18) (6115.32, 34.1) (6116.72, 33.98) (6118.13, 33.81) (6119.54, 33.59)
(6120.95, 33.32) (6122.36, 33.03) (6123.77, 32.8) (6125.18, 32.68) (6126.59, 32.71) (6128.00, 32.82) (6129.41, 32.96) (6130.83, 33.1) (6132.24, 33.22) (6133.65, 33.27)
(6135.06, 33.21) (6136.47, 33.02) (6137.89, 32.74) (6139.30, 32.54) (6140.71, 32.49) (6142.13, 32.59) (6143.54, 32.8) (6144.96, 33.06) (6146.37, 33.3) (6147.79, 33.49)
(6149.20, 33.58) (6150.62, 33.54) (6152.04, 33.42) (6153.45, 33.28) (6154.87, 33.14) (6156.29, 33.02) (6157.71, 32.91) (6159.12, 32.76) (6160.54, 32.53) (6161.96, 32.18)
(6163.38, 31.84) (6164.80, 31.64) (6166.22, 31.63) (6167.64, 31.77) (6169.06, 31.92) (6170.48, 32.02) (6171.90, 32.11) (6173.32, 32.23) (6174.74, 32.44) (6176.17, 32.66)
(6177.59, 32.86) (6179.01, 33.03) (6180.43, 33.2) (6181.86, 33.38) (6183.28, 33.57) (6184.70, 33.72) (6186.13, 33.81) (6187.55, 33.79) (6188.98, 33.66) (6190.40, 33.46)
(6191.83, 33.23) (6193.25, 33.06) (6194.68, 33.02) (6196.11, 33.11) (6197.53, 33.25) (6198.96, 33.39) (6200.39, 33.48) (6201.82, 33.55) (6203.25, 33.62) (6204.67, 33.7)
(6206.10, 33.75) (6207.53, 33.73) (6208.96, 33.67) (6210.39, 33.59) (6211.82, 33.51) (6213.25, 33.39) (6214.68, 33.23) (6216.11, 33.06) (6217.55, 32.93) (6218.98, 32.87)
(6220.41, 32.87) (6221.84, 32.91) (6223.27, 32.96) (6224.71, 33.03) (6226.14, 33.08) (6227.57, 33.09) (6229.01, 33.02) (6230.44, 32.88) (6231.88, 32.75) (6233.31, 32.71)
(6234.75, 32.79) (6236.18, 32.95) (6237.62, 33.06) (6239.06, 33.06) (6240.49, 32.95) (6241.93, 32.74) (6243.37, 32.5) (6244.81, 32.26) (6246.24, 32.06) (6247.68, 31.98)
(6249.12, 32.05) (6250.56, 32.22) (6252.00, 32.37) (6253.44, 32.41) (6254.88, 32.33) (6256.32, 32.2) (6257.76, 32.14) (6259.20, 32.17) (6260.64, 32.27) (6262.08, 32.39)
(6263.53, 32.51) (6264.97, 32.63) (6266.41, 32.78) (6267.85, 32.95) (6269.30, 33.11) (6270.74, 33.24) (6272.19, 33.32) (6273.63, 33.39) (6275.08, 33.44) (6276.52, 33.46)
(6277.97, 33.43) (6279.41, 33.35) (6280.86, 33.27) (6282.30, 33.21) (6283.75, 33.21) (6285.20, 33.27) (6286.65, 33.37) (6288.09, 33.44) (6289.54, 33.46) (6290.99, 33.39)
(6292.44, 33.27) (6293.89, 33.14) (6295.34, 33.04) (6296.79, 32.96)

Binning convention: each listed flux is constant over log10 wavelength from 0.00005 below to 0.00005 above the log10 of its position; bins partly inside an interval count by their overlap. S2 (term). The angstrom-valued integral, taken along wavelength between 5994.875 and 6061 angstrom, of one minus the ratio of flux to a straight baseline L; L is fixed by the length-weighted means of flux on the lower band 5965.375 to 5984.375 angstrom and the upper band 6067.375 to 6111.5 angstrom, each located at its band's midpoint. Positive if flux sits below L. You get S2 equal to -0.1 angstrom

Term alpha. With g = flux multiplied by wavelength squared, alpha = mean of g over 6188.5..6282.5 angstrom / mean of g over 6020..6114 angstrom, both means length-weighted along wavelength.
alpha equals 1.02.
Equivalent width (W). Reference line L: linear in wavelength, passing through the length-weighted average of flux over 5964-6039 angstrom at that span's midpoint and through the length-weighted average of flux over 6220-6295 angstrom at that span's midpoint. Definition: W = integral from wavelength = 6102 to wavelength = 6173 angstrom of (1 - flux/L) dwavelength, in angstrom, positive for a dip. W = 1.2 angstrom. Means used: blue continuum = 34.4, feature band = 33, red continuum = 32.9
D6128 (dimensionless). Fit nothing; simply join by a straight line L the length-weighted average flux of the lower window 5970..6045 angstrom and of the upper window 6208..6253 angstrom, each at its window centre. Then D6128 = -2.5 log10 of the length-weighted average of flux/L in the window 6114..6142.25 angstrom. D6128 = 0.01 mag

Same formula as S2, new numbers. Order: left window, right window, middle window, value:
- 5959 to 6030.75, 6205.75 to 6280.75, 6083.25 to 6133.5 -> 0.32 angstrom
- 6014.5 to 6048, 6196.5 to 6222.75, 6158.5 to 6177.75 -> 0.82 angstrom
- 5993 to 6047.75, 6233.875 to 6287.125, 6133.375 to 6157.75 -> 0.34 angstrom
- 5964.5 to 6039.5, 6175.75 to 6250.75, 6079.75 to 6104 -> 0.13 angstrom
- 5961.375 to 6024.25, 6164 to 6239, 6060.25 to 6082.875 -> -0.18 angstrom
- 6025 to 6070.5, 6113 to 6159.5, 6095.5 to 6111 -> 0.04 angstrom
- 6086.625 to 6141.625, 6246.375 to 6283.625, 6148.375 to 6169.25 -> 0.36 angstrom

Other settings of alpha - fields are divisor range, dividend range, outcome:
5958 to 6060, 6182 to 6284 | 1.03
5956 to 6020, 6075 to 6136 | 1.01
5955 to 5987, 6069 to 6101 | 1.01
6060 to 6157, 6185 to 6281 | 1.02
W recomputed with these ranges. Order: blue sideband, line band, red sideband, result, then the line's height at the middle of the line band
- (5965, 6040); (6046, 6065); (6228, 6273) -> -0.1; 34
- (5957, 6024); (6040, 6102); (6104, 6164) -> -0.7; 33.8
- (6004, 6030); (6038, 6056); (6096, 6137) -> -0.4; 33.9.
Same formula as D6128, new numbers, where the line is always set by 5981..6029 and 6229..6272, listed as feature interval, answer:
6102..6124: 0.00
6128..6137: 0.01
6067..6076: -0.02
